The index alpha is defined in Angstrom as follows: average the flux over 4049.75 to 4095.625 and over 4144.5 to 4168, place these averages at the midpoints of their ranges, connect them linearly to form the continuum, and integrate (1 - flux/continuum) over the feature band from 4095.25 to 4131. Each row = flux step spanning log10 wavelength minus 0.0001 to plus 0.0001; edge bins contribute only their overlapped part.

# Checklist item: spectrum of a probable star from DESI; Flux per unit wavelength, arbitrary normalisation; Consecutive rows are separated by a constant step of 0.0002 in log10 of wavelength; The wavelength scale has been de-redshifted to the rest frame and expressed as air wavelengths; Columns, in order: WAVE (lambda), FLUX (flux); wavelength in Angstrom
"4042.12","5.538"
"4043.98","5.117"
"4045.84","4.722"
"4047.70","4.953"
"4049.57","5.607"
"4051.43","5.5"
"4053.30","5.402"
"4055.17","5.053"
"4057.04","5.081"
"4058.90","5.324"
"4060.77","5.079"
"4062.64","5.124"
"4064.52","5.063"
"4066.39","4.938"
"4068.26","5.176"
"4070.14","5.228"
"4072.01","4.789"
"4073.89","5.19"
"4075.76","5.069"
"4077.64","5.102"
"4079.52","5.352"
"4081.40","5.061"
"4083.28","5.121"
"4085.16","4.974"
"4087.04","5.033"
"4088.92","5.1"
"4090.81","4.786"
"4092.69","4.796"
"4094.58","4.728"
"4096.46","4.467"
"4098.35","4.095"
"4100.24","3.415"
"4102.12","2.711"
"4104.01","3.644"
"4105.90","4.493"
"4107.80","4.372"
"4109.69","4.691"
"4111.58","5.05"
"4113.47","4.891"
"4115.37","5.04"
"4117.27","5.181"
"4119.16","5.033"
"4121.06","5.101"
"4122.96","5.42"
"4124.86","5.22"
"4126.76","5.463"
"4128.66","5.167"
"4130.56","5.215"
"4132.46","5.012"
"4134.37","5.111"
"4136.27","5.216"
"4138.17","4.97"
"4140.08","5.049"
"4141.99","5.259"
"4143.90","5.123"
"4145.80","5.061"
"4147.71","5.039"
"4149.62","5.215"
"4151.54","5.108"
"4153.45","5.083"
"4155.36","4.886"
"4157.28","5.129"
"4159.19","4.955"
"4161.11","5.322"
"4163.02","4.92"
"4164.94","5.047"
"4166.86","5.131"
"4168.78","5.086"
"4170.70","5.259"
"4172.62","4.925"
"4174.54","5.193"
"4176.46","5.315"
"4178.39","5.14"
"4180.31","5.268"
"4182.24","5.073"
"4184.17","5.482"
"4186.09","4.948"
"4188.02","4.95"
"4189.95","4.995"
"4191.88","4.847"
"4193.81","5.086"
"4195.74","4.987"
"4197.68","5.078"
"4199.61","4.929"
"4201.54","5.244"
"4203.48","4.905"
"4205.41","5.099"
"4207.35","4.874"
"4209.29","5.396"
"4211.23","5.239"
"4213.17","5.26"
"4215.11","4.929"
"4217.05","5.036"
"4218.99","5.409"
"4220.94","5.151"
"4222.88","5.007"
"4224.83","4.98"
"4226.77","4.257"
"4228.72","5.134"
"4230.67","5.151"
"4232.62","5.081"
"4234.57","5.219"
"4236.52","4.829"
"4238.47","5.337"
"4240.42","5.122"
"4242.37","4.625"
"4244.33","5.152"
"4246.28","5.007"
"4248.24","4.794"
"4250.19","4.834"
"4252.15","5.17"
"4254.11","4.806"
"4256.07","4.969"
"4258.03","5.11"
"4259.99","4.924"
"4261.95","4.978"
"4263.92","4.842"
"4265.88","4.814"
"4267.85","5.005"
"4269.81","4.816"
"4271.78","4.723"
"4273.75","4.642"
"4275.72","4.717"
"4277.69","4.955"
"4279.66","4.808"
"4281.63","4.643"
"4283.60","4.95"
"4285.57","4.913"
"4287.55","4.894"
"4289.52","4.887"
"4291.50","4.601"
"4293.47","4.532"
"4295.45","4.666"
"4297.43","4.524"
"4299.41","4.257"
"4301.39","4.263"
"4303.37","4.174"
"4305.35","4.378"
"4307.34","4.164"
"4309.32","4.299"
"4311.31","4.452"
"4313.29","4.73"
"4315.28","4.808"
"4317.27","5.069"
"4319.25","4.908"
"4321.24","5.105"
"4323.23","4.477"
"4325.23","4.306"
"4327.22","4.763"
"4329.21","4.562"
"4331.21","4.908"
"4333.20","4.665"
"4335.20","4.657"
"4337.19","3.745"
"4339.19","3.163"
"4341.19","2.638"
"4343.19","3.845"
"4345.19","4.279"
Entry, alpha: 3.0 Angstrom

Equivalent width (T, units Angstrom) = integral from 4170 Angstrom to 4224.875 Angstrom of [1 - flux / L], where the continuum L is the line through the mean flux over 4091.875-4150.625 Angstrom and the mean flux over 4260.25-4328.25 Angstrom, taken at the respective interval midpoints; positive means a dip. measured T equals -4.0 Angstrom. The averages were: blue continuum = 4.82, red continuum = 4.68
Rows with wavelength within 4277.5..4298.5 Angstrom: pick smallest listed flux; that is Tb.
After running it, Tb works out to 4.524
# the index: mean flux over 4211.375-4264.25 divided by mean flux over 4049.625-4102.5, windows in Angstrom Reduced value 1.0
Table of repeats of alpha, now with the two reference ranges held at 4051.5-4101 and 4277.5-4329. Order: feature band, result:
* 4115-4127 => -0.8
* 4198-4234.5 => -2.4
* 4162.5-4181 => -1.2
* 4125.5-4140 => -0.8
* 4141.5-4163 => -1.1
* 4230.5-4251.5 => -1.3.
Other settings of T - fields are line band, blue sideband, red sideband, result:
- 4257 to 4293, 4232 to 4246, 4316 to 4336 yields 0.6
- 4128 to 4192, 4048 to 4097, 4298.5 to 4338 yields -2.8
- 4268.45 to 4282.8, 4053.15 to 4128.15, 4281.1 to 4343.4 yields -0.7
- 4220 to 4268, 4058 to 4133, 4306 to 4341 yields -3.8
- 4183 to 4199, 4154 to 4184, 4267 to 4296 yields 0.0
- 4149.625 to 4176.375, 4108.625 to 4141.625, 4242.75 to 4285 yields -0.2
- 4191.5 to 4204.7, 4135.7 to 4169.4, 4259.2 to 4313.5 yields -0.2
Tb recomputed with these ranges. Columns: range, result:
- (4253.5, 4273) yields 4.723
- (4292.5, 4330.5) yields 4.164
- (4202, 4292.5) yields 4.257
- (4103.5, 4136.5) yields 3.644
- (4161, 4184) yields 4.92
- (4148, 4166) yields 4.886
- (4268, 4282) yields 4.642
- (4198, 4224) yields 4.874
